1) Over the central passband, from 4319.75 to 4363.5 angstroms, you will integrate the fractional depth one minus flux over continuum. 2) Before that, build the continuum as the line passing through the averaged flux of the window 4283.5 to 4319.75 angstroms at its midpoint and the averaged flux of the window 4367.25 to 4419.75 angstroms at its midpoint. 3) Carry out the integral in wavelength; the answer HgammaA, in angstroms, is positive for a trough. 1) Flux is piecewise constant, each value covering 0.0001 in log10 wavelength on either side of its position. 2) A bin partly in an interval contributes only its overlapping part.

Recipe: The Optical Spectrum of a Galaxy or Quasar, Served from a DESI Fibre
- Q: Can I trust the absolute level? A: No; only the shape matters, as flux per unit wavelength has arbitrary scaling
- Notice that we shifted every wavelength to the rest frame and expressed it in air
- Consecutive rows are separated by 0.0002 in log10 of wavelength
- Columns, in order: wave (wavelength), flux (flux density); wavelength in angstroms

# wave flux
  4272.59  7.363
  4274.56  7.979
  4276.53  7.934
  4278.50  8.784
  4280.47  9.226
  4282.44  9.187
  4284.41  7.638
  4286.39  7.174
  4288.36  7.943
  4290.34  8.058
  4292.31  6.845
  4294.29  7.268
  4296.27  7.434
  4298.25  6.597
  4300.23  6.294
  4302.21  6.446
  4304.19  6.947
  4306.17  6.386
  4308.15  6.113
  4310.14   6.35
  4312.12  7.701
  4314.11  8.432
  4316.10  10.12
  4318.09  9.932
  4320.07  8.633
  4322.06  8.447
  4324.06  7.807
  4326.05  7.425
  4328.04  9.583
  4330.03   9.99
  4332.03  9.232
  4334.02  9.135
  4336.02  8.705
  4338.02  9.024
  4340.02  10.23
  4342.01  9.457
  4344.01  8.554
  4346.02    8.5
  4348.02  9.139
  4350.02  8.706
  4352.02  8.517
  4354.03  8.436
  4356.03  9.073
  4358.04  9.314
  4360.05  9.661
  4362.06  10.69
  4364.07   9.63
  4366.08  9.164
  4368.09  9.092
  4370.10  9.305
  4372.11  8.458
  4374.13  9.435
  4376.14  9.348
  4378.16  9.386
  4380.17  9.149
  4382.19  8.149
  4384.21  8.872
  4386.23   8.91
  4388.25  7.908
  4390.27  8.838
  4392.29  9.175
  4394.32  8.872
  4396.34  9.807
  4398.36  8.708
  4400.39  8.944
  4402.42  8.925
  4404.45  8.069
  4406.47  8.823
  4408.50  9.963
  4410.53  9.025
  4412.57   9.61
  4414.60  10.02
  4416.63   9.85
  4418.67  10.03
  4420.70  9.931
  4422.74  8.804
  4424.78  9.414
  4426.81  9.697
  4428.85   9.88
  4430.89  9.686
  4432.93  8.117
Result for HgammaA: -4.6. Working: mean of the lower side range 7.45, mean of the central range 9.02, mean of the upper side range 9.11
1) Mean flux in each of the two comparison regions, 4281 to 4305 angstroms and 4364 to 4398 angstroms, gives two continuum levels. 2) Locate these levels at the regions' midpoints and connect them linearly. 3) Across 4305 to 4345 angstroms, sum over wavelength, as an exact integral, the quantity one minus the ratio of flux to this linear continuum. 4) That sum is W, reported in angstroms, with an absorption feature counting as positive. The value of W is -2.9 angstroms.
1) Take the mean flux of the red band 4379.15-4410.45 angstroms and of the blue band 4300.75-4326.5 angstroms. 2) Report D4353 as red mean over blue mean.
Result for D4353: 1.1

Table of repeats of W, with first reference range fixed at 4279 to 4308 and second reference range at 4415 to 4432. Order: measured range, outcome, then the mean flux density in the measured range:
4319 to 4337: -1.79 angstroms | 8.78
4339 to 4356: -1.28 angstroms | 8.95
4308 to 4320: -0.84 angstroms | 8.29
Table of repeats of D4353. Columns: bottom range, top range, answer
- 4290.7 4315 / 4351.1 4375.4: 1.33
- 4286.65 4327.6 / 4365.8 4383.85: 1.19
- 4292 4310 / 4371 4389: 1.33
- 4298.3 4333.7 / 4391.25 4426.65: 1.17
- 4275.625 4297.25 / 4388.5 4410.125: 1.13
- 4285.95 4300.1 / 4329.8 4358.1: 1.24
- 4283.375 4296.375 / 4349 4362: 1.21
